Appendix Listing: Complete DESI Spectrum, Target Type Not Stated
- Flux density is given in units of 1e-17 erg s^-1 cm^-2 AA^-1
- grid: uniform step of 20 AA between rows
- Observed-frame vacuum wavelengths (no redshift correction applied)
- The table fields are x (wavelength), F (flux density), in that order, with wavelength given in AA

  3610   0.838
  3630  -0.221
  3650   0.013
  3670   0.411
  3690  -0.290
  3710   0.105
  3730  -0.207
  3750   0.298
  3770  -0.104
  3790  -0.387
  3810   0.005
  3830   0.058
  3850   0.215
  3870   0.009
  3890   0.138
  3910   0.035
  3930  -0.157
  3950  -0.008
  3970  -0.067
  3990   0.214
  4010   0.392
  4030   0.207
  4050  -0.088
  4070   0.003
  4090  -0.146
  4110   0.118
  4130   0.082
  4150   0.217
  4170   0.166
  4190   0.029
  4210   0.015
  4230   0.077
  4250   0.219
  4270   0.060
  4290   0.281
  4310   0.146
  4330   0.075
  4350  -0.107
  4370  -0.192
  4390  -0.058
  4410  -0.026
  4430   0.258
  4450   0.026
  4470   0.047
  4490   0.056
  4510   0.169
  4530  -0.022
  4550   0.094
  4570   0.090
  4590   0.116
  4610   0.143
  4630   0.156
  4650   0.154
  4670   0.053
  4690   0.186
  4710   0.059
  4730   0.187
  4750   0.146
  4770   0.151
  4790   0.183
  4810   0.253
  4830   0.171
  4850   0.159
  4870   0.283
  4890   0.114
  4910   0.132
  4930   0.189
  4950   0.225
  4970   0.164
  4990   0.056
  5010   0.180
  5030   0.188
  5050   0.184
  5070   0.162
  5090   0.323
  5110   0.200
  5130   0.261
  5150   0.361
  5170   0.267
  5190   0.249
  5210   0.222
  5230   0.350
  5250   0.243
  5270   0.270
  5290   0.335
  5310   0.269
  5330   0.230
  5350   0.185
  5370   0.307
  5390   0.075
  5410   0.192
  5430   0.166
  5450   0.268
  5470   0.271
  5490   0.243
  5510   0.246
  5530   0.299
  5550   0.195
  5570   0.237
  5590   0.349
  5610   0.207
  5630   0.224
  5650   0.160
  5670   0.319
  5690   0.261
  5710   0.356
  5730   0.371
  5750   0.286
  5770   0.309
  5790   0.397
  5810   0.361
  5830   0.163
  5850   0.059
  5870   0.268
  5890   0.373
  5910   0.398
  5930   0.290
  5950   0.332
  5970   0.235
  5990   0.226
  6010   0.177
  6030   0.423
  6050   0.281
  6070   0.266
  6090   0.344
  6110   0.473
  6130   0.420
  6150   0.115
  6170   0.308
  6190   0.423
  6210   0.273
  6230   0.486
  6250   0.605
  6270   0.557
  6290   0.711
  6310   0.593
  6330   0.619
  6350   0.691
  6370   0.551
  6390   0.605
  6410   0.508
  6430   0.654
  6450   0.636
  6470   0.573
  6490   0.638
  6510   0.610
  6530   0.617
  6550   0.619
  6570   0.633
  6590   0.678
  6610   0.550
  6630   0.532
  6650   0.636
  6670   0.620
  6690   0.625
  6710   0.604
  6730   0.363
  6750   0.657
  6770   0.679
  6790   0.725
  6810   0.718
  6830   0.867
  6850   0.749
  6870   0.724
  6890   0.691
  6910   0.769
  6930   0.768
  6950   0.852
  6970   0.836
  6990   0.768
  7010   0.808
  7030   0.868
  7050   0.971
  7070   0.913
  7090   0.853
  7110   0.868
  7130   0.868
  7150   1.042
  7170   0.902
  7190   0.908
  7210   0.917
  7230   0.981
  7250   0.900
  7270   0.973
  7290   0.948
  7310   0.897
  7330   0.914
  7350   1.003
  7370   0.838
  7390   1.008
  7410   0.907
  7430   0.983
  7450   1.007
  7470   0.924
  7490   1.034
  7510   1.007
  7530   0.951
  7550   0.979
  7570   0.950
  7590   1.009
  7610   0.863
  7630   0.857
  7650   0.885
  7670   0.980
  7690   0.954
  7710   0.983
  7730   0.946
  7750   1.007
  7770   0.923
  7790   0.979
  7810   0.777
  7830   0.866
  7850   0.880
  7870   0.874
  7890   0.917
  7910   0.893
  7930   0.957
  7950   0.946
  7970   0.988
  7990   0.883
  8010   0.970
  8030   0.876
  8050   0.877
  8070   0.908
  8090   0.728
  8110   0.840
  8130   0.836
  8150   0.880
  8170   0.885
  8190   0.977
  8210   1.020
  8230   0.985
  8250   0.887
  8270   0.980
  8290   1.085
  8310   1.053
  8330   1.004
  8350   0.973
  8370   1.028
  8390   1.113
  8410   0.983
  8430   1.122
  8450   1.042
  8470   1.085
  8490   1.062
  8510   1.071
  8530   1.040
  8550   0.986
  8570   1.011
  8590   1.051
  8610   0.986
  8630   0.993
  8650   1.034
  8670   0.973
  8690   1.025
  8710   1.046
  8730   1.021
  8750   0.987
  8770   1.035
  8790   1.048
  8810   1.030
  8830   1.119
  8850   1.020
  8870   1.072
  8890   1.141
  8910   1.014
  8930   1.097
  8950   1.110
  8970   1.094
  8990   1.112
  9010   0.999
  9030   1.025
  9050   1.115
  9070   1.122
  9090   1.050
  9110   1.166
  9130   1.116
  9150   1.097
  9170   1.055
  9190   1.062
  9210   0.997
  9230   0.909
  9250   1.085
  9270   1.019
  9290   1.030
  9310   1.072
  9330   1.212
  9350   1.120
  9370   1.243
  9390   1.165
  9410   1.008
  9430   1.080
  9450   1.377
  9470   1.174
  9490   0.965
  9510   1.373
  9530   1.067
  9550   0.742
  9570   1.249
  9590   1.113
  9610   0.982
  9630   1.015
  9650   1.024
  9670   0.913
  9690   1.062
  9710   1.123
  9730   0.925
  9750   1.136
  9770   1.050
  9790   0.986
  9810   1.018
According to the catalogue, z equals 0.56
